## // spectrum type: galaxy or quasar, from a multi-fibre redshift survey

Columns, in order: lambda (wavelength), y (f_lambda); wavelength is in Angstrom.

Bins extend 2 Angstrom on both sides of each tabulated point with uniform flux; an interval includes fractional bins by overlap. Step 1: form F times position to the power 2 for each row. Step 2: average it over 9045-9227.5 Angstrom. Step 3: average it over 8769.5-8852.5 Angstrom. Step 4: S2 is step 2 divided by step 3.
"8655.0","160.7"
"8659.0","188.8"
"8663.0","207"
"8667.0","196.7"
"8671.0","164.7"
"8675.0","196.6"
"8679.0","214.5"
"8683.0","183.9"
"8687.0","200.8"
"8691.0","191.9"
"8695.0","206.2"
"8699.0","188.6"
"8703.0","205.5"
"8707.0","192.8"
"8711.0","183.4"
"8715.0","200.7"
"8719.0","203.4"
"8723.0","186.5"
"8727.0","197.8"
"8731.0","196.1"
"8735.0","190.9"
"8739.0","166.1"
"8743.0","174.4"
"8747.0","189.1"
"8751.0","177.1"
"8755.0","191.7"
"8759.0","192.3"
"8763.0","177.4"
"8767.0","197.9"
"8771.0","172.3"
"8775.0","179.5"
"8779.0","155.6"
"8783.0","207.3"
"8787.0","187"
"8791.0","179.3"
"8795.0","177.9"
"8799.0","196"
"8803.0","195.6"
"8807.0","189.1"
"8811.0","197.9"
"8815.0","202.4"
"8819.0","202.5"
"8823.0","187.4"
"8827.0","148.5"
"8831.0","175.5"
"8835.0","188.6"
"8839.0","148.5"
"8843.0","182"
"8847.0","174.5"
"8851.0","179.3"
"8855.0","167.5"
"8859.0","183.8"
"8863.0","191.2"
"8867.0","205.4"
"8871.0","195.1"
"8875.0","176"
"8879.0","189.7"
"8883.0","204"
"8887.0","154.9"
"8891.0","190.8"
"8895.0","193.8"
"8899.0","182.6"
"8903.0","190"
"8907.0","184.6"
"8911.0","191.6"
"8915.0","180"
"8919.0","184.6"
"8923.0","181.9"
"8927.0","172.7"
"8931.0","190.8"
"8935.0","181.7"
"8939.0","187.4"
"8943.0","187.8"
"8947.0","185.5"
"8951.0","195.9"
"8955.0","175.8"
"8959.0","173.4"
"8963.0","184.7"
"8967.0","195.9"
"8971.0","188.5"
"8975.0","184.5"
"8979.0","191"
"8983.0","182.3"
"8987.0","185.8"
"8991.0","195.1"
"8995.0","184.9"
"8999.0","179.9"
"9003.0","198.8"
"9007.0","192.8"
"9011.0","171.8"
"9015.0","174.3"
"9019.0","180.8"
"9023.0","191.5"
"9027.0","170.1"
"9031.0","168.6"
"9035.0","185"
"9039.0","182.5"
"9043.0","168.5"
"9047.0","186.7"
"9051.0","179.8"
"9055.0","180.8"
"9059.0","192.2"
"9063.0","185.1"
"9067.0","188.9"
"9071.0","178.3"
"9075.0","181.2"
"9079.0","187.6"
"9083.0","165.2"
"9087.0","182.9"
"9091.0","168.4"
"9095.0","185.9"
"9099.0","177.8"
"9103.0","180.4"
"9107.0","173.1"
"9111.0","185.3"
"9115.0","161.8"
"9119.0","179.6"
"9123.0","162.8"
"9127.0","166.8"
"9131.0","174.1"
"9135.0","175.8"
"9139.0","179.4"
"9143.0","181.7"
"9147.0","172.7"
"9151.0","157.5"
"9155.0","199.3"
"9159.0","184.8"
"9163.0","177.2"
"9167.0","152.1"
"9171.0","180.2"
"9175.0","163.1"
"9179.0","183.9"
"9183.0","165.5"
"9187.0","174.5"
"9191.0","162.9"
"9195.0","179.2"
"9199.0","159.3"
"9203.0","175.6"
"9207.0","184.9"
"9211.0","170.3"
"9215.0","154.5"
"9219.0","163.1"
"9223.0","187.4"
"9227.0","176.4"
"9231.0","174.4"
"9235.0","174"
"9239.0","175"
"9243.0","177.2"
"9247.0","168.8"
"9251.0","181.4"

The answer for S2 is 1.04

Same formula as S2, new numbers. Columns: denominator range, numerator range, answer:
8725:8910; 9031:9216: 1.02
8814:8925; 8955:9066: 1.03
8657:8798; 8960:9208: 1.02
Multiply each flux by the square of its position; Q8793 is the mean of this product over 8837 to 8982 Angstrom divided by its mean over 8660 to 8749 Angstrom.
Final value 1.00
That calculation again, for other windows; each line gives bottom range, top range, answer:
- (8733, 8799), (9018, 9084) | 1.06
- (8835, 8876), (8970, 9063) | 1.05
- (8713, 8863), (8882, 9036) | 1.04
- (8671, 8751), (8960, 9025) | 1.03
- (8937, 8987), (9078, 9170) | 0.98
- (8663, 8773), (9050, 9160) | 1.02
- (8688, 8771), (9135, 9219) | 1.00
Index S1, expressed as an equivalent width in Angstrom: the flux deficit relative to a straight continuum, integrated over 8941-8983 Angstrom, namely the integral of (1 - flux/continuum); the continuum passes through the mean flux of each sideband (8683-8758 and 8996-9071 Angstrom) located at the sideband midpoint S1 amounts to -0.5 Angstrom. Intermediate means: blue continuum 191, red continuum 182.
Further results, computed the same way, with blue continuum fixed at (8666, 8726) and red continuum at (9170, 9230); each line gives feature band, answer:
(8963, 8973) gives -0.46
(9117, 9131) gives 0.40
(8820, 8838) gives 1.28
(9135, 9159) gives -0.57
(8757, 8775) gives 0.65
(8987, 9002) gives -0.51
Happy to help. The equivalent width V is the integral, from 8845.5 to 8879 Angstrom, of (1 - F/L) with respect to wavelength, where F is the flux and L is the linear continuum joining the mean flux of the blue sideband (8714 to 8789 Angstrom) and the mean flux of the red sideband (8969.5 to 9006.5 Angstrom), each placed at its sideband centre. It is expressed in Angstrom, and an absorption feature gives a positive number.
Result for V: 0.46 Angstrom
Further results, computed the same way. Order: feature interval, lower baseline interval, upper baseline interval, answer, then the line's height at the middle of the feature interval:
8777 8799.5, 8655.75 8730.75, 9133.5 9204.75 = 0.9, 190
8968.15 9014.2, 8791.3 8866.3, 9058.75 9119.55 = -1.5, 181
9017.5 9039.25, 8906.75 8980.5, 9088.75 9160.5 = 0.2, 181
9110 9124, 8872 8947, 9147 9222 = 0.2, 175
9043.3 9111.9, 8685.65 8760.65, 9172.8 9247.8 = -1.3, 177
